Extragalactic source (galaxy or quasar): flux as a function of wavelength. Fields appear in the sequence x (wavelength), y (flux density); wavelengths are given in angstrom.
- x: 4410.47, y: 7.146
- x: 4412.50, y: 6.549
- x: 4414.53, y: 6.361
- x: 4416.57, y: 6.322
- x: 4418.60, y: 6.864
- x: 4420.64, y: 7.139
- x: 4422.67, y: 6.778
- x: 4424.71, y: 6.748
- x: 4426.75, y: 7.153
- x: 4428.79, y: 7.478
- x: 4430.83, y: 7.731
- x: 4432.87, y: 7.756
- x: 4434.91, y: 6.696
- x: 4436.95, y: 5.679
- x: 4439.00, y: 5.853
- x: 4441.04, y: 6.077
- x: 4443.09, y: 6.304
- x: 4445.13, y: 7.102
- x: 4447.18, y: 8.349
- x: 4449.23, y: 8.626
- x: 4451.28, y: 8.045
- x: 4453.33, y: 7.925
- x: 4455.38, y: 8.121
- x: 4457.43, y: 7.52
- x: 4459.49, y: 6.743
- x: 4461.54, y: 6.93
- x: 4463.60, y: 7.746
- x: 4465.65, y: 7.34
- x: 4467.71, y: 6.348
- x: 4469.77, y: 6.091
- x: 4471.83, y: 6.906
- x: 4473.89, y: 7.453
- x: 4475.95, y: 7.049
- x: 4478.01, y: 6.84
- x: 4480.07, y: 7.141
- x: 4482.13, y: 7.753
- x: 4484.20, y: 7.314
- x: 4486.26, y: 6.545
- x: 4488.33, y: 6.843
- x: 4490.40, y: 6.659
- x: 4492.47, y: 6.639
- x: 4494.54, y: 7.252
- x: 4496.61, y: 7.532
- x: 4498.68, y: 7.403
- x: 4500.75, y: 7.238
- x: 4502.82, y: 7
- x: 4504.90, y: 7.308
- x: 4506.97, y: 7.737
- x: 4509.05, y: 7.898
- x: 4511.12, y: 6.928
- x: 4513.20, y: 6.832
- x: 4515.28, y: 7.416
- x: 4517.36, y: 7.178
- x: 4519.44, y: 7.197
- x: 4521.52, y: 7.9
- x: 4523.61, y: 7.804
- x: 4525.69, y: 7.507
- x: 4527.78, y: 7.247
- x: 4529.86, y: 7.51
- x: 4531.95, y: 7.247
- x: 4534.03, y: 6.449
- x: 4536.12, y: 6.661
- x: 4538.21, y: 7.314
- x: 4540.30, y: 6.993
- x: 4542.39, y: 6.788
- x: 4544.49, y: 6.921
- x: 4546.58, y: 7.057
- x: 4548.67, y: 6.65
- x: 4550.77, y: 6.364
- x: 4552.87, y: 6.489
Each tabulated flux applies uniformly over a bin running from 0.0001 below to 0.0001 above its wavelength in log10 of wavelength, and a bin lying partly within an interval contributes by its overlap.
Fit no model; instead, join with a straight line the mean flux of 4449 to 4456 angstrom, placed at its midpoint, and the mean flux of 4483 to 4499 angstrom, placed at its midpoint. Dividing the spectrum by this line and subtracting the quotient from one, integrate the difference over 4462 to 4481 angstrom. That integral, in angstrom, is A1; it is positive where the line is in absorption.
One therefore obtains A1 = 1.5 angstrom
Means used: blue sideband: 8.13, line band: 6.99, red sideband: 7.01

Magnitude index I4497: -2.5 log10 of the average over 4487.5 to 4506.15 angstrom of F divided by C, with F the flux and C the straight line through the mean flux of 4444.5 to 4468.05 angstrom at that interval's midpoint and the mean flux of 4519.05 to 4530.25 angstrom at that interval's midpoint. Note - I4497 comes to 0.069 mag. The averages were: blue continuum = 7.61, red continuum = 7.55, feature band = 7.11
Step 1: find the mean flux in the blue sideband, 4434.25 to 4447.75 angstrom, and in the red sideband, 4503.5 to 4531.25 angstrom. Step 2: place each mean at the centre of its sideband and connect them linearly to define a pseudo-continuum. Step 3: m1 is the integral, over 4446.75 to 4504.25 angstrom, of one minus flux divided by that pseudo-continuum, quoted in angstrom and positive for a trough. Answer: -2.8 angstrom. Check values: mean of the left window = 6.52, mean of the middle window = 7.25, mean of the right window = 7.41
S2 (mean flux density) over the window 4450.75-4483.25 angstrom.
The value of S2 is 7.23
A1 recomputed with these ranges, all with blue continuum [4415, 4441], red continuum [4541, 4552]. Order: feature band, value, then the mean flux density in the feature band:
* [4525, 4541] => -0.83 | 7.11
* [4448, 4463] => -2.02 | 7.71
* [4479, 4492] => -0.46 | 7.02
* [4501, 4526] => -2.27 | 7.38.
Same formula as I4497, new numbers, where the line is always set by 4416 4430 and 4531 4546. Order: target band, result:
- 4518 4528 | -0.09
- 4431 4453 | -0.02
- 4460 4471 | 0.01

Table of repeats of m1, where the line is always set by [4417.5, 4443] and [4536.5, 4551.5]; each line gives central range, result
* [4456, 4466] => -0.7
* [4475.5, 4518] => -2.0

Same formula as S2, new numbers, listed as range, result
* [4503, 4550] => 7.2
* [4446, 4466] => 7.74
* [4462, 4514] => 7.11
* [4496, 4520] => 7.31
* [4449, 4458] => 8.03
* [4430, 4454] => 7.16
